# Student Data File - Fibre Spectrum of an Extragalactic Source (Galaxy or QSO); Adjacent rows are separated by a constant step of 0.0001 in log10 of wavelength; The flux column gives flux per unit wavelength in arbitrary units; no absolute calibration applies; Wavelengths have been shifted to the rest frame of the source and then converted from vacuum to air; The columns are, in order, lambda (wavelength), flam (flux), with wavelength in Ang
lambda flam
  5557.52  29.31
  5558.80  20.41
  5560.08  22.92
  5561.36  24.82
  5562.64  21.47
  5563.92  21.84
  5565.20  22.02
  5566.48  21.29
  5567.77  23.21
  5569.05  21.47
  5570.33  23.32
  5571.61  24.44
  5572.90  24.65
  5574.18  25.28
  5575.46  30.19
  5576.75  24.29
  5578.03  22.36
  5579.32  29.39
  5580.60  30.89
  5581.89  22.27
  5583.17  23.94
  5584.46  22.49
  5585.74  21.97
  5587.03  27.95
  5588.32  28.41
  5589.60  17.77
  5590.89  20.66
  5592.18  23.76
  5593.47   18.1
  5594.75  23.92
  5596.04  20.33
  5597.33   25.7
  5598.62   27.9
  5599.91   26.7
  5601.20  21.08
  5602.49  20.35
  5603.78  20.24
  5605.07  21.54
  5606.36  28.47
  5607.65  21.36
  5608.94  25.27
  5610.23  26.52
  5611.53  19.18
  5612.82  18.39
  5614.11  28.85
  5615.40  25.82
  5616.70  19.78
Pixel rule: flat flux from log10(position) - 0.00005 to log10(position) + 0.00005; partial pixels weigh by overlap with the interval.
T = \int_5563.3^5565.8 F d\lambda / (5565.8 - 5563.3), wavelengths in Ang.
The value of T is 21.9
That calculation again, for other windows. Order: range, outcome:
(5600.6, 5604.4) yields 20.6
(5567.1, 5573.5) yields 23.4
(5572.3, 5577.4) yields 26.1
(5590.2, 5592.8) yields 22.1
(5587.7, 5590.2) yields 23.2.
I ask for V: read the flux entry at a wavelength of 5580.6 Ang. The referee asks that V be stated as 30.89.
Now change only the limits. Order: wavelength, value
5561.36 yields 24.82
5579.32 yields 29.39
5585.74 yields 21.97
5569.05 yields 21.47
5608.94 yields 25.27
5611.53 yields 19.18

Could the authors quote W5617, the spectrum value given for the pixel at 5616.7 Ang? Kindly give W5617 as 19.78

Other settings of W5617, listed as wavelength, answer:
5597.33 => 25.7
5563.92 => 21.84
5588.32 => 28.41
